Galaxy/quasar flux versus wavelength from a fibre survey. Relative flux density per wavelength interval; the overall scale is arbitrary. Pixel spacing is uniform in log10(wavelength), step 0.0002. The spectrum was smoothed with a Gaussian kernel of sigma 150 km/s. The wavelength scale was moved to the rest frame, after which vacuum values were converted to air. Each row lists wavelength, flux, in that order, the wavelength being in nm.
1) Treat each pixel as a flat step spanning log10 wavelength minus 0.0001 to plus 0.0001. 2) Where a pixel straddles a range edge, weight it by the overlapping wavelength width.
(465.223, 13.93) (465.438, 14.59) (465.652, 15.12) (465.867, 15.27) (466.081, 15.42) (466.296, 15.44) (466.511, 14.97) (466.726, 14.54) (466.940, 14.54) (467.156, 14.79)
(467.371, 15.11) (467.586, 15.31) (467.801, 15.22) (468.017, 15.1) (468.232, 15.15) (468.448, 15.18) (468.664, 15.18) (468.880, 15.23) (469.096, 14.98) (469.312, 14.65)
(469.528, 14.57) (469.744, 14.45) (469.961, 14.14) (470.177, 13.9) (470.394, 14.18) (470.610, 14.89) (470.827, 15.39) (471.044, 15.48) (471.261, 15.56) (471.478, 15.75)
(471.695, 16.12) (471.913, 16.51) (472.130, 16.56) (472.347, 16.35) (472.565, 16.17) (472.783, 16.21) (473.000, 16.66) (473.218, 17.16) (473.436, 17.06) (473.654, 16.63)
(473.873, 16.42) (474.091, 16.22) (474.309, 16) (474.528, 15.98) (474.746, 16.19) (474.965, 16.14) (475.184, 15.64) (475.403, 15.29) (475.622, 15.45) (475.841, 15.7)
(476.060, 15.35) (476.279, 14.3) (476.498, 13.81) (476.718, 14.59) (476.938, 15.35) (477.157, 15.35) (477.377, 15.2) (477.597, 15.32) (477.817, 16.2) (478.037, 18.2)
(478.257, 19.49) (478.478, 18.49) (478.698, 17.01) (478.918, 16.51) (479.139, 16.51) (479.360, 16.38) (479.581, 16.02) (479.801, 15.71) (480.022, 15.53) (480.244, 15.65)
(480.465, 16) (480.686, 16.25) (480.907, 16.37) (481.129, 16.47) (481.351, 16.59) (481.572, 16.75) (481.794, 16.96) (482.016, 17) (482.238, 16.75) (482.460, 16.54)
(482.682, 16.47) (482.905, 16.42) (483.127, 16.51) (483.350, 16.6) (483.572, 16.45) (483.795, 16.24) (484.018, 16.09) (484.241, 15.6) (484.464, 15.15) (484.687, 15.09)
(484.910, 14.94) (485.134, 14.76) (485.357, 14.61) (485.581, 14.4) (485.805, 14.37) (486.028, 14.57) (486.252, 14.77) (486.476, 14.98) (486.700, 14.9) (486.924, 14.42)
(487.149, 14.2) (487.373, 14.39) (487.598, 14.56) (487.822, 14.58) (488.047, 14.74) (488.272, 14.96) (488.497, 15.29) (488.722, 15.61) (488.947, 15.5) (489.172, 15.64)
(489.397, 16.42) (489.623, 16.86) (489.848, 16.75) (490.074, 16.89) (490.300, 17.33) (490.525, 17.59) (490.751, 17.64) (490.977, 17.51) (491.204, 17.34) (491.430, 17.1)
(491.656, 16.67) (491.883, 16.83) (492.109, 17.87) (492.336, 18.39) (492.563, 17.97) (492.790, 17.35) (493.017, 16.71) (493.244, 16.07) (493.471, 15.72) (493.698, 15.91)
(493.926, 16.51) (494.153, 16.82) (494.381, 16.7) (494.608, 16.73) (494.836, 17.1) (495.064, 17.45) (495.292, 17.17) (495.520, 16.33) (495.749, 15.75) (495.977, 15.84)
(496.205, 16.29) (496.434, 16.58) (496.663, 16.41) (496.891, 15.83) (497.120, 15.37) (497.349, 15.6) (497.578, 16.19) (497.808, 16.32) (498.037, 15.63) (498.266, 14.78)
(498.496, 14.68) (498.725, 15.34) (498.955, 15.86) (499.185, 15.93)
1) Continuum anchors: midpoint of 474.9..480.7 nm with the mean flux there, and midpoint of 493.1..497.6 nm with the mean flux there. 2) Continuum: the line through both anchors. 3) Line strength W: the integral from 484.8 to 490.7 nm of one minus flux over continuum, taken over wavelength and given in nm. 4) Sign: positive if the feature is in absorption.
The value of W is 0.31 nm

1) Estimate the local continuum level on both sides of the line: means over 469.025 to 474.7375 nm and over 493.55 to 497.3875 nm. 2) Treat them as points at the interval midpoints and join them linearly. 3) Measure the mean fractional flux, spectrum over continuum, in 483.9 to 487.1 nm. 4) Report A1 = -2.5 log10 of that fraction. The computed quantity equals 0.085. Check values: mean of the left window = 15.7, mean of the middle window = 14.9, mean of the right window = 16.4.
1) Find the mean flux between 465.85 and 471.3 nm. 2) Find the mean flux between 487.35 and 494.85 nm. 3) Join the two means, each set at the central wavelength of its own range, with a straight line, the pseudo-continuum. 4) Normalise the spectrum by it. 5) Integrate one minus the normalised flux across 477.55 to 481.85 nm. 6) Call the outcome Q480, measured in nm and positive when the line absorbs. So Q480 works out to -0.255 nm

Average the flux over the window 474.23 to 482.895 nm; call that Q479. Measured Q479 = 16.1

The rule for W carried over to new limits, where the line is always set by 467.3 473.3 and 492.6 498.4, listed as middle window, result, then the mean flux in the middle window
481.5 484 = -0.12 nm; 16.6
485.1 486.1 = 0.09 nm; 14.5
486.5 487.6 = 0.10 nm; 14.5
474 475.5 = -0.04 nm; 15.9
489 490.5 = -0.05 nm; 16.7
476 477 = 0.06 nm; 14.6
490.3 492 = -0.12 nm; 17.3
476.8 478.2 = -0.03 nm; 16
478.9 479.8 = -0.03 nm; 16.3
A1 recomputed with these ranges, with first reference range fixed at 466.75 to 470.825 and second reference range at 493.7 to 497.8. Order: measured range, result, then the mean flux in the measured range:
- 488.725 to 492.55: -0.06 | 17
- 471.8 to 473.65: -0.11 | 16.6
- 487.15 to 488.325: 0.09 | 14.6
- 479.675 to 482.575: -0.06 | 16.4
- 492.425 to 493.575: -0.04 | 16.8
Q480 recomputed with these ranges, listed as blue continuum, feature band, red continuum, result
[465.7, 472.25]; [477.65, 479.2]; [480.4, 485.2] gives -0.155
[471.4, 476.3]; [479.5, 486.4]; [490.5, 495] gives 0.289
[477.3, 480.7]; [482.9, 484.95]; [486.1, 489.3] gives -0.039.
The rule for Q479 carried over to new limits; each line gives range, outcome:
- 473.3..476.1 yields 16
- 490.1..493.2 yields 17.4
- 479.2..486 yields 15.9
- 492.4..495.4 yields 16.8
